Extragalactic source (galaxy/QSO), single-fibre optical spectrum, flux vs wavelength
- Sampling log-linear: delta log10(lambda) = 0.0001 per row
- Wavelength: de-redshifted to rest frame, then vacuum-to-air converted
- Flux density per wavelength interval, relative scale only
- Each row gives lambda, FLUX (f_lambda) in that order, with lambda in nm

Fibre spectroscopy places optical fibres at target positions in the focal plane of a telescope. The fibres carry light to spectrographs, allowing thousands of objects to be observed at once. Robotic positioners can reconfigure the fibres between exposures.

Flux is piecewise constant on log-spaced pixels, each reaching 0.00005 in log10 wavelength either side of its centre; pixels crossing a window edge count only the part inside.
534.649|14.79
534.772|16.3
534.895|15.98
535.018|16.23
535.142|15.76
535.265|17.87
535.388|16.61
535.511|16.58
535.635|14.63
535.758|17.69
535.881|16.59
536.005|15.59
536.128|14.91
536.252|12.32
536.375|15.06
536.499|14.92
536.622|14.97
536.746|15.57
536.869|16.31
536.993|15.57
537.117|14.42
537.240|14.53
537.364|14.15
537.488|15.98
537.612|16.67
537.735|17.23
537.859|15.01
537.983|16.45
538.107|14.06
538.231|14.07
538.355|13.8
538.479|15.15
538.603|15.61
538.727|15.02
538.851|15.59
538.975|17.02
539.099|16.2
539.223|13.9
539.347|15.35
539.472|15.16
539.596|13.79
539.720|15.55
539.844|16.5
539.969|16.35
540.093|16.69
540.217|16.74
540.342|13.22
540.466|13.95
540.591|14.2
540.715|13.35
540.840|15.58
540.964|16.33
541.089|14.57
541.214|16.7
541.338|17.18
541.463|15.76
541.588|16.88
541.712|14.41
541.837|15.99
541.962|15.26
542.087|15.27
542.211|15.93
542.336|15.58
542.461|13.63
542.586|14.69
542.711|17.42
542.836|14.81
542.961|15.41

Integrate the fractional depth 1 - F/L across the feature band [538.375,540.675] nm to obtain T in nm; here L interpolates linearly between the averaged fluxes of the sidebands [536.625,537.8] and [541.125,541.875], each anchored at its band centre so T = 0.08 nm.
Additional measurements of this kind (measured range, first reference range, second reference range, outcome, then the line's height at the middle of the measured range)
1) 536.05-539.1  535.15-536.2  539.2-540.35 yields 0.13 nm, 15.9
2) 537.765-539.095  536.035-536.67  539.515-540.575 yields -0.03 nm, 14.9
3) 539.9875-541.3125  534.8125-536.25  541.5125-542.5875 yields 0.02 nm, 15.5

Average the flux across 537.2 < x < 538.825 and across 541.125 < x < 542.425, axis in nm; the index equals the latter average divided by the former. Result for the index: 1.04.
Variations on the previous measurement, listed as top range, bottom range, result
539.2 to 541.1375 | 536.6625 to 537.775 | 0.97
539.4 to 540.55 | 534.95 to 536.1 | 0.94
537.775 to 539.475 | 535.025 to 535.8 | 0.92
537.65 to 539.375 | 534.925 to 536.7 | 0.98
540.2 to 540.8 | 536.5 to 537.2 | 0.92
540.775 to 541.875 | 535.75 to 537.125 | 1.04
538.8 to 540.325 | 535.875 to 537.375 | 1.05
